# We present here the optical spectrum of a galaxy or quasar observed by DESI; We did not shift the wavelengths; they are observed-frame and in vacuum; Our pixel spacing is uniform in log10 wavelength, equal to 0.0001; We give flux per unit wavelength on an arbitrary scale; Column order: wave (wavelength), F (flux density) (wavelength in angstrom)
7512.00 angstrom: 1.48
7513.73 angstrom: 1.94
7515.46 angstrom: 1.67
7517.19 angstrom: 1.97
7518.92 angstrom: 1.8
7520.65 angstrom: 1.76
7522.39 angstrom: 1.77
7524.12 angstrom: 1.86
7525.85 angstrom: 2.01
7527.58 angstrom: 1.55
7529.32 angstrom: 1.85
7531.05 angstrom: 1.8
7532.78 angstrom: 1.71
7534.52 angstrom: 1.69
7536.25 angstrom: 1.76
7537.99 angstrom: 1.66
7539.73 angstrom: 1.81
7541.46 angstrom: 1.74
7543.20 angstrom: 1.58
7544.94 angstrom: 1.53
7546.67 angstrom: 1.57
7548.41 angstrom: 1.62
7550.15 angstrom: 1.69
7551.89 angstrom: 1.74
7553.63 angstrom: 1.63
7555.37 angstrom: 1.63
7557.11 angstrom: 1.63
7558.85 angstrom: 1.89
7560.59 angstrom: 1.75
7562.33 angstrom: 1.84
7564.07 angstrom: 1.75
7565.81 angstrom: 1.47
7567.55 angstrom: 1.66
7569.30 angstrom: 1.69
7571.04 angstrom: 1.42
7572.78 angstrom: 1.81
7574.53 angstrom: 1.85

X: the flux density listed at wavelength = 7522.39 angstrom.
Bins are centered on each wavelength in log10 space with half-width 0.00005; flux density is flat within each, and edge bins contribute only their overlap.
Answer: 1.77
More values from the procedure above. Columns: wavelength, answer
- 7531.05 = 1.8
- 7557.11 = 1.63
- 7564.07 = 1.75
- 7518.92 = 1.8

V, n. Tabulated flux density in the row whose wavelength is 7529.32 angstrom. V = 1.85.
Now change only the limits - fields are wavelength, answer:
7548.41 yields 1.62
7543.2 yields 1.58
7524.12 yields 1.86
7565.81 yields 1.47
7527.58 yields 1.55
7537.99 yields 1.66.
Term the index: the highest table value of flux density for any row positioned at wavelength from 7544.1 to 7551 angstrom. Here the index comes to 1.69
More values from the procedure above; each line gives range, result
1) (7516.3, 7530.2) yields 2.01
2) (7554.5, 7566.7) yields 1.89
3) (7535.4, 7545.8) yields 1.81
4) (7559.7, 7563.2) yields 1.84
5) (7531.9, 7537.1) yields 1.76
